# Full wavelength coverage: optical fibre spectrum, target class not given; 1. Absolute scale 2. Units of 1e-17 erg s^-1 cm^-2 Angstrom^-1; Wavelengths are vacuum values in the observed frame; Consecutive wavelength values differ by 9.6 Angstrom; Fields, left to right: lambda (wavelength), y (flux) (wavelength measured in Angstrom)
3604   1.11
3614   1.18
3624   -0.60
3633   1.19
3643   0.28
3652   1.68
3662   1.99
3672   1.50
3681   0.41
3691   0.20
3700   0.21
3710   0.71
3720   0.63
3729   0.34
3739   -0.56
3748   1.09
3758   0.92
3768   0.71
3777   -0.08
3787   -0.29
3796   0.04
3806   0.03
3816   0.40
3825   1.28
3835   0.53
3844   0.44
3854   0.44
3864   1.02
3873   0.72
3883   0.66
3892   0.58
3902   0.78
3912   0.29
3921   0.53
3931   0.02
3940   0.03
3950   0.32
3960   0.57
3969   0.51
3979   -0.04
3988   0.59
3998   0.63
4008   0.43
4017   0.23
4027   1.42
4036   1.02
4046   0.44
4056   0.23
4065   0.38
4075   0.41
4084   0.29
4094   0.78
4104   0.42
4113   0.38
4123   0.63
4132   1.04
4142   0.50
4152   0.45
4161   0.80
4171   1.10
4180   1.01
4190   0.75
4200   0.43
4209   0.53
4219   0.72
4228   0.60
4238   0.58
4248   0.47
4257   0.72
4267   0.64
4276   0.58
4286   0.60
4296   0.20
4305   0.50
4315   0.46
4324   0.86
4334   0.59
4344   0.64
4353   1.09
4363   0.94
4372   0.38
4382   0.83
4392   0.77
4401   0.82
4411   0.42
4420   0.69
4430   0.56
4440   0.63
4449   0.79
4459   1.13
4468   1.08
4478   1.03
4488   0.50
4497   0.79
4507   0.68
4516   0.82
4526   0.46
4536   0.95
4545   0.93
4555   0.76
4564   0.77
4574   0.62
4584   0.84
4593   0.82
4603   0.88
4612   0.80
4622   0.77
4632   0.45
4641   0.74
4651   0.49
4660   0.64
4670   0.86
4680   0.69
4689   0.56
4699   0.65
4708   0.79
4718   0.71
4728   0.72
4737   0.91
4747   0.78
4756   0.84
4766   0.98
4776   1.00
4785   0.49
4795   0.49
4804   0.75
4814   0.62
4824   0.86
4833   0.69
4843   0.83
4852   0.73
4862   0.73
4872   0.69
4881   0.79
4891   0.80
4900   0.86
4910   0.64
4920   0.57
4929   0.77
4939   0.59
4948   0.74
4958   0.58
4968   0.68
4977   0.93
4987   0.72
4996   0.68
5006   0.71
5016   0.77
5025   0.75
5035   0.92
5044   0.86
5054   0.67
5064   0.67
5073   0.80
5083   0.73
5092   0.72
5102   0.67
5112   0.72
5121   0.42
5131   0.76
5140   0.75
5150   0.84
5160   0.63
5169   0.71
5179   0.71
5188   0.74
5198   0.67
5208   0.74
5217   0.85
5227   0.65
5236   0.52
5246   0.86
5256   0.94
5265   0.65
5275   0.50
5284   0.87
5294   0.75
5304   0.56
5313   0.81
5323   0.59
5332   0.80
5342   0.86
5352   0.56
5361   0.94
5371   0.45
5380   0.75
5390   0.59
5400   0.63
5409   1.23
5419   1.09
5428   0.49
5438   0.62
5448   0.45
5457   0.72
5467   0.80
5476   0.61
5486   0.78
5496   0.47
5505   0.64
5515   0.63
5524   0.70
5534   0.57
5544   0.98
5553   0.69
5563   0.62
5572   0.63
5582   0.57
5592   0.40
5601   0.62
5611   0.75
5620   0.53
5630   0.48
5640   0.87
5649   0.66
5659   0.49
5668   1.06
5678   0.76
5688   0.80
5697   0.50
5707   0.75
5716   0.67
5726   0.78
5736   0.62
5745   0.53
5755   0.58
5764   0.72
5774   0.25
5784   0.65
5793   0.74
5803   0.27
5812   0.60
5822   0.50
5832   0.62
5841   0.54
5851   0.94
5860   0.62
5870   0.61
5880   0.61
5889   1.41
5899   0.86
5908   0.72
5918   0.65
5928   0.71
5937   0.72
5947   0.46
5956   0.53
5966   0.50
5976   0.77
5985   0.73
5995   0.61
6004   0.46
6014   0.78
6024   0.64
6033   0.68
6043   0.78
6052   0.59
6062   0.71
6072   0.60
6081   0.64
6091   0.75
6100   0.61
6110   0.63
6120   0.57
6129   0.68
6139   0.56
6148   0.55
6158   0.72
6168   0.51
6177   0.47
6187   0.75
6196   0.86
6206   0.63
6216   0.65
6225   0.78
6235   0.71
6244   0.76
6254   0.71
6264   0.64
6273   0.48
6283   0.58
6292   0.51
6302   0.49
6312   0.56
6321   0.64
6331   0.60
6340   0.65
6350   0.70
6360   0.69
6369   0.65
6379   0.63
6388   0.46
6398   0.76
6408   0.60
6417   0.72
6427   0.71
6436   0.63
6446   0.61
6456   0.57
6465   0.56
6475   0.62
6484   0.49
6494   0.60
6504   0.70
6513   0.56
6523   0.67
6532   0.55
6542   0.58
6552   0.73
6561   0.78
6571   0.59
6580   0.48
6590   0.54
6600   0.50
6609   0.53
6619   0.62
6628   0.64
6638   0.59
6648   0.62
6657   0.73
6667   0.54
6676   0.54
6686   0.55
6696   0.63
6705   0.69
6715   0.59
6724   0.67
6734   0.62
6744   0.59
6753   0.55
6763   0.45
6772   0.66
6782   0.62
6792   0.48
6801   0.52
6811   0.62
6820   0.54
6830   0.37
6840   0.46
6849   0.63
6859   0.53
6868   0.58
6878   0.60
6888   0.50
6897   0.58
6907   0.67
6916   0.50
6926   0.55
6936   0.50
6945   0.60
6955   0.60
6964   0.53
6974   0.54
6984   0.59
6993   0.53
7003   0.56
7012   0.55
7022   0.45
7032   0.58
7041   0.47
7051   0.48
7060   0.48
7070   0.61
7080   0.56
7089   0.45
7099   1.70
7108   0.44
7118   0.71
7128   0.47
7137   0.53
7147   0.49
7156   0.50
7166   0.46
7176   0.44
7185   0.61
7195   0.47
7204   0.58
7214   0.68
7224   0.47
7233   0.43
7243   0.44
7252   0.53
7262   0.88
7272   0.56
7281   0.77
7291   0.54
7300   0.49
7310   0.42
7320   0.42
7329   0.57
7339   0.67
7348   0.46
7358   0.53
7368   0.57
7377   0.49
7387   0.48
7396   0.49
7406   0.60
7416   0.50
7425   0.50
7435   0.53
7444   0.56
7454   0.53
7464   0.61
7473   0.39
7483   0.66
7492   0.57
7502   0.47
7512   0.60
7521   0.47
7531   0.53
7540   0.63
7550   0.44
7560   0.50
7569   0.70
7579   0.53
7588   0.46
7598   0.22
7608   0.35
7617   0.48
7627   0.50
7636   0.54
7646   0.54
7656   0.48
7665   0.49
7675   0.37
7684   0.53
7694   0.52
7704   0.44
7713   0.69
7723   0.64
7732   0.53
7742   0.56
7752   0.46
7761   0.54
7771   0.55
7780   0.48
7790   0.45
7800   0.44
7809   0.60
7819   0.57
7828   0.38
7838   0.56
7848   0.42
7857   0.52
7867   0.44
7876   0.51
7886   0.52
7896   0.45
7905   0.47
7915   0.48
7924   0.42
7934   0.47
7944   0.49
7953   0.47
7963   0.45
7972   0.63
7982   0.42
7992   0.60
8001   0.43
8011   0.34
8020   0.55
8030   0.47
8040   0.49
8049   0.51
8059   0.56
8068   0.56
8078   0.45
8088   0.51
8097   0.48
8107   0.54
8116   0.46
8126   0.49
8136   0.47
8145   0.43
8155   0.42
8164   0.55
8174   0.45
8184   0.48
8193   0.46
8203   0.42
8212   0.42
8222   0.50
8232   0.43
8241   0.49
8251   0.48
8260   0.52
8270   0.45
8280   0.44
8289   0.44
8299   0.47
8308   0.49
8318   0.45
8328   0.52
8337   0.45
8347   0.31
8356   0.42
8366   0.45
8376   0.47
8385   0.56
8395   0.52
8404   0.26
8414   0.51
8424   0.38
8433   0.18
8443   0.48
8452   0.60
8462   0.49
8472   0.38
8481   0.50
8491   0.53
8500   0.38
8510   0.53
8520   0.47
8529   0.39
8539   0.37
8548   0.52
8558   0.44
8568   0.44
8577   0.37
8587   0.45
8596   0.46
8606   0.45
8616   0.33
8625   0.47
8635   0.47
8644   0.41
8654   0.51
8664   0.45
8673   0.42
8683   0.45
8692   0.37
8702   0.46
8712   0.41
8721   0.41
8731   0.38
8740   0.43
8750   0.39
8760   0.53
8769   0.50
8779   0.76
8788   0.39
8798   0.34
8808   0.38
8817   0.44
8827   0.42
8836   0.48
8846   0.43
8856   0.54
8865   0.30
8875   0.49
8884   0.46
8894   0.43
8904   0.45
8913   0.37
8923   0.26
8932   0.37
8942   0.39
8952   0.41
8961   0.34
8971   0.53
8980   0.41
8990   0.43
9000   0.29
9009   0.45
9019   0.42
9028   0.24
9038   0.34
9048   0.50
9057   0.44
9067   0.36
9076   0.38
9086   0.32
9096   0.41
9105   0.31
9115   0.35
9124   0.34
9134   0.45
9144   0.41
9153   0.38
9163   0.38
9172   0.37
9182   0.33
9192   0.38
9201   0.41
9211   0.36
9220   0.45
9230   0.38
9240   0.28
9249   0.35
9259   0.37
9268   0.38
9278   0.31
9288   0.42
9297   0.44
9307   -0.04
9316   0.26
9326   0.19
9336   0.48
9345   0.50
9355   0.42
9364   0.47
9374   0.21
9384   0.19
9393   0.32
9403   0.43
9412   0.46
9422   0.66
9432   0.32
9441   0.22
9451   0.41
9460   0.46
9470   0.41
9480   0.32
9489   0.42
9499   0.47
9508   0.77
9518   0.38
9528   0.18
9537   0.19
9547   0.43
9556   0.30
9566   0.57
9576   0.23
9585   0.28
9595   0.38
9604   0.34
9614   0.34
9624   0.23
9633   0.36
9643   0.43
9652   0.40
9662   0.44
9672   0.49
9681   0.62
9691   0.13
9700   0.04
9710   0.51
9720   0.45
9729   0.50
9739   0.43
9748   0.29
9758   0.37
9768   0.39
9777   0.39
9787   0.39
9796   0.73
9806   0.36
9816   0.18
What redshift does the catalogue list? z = 0.08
